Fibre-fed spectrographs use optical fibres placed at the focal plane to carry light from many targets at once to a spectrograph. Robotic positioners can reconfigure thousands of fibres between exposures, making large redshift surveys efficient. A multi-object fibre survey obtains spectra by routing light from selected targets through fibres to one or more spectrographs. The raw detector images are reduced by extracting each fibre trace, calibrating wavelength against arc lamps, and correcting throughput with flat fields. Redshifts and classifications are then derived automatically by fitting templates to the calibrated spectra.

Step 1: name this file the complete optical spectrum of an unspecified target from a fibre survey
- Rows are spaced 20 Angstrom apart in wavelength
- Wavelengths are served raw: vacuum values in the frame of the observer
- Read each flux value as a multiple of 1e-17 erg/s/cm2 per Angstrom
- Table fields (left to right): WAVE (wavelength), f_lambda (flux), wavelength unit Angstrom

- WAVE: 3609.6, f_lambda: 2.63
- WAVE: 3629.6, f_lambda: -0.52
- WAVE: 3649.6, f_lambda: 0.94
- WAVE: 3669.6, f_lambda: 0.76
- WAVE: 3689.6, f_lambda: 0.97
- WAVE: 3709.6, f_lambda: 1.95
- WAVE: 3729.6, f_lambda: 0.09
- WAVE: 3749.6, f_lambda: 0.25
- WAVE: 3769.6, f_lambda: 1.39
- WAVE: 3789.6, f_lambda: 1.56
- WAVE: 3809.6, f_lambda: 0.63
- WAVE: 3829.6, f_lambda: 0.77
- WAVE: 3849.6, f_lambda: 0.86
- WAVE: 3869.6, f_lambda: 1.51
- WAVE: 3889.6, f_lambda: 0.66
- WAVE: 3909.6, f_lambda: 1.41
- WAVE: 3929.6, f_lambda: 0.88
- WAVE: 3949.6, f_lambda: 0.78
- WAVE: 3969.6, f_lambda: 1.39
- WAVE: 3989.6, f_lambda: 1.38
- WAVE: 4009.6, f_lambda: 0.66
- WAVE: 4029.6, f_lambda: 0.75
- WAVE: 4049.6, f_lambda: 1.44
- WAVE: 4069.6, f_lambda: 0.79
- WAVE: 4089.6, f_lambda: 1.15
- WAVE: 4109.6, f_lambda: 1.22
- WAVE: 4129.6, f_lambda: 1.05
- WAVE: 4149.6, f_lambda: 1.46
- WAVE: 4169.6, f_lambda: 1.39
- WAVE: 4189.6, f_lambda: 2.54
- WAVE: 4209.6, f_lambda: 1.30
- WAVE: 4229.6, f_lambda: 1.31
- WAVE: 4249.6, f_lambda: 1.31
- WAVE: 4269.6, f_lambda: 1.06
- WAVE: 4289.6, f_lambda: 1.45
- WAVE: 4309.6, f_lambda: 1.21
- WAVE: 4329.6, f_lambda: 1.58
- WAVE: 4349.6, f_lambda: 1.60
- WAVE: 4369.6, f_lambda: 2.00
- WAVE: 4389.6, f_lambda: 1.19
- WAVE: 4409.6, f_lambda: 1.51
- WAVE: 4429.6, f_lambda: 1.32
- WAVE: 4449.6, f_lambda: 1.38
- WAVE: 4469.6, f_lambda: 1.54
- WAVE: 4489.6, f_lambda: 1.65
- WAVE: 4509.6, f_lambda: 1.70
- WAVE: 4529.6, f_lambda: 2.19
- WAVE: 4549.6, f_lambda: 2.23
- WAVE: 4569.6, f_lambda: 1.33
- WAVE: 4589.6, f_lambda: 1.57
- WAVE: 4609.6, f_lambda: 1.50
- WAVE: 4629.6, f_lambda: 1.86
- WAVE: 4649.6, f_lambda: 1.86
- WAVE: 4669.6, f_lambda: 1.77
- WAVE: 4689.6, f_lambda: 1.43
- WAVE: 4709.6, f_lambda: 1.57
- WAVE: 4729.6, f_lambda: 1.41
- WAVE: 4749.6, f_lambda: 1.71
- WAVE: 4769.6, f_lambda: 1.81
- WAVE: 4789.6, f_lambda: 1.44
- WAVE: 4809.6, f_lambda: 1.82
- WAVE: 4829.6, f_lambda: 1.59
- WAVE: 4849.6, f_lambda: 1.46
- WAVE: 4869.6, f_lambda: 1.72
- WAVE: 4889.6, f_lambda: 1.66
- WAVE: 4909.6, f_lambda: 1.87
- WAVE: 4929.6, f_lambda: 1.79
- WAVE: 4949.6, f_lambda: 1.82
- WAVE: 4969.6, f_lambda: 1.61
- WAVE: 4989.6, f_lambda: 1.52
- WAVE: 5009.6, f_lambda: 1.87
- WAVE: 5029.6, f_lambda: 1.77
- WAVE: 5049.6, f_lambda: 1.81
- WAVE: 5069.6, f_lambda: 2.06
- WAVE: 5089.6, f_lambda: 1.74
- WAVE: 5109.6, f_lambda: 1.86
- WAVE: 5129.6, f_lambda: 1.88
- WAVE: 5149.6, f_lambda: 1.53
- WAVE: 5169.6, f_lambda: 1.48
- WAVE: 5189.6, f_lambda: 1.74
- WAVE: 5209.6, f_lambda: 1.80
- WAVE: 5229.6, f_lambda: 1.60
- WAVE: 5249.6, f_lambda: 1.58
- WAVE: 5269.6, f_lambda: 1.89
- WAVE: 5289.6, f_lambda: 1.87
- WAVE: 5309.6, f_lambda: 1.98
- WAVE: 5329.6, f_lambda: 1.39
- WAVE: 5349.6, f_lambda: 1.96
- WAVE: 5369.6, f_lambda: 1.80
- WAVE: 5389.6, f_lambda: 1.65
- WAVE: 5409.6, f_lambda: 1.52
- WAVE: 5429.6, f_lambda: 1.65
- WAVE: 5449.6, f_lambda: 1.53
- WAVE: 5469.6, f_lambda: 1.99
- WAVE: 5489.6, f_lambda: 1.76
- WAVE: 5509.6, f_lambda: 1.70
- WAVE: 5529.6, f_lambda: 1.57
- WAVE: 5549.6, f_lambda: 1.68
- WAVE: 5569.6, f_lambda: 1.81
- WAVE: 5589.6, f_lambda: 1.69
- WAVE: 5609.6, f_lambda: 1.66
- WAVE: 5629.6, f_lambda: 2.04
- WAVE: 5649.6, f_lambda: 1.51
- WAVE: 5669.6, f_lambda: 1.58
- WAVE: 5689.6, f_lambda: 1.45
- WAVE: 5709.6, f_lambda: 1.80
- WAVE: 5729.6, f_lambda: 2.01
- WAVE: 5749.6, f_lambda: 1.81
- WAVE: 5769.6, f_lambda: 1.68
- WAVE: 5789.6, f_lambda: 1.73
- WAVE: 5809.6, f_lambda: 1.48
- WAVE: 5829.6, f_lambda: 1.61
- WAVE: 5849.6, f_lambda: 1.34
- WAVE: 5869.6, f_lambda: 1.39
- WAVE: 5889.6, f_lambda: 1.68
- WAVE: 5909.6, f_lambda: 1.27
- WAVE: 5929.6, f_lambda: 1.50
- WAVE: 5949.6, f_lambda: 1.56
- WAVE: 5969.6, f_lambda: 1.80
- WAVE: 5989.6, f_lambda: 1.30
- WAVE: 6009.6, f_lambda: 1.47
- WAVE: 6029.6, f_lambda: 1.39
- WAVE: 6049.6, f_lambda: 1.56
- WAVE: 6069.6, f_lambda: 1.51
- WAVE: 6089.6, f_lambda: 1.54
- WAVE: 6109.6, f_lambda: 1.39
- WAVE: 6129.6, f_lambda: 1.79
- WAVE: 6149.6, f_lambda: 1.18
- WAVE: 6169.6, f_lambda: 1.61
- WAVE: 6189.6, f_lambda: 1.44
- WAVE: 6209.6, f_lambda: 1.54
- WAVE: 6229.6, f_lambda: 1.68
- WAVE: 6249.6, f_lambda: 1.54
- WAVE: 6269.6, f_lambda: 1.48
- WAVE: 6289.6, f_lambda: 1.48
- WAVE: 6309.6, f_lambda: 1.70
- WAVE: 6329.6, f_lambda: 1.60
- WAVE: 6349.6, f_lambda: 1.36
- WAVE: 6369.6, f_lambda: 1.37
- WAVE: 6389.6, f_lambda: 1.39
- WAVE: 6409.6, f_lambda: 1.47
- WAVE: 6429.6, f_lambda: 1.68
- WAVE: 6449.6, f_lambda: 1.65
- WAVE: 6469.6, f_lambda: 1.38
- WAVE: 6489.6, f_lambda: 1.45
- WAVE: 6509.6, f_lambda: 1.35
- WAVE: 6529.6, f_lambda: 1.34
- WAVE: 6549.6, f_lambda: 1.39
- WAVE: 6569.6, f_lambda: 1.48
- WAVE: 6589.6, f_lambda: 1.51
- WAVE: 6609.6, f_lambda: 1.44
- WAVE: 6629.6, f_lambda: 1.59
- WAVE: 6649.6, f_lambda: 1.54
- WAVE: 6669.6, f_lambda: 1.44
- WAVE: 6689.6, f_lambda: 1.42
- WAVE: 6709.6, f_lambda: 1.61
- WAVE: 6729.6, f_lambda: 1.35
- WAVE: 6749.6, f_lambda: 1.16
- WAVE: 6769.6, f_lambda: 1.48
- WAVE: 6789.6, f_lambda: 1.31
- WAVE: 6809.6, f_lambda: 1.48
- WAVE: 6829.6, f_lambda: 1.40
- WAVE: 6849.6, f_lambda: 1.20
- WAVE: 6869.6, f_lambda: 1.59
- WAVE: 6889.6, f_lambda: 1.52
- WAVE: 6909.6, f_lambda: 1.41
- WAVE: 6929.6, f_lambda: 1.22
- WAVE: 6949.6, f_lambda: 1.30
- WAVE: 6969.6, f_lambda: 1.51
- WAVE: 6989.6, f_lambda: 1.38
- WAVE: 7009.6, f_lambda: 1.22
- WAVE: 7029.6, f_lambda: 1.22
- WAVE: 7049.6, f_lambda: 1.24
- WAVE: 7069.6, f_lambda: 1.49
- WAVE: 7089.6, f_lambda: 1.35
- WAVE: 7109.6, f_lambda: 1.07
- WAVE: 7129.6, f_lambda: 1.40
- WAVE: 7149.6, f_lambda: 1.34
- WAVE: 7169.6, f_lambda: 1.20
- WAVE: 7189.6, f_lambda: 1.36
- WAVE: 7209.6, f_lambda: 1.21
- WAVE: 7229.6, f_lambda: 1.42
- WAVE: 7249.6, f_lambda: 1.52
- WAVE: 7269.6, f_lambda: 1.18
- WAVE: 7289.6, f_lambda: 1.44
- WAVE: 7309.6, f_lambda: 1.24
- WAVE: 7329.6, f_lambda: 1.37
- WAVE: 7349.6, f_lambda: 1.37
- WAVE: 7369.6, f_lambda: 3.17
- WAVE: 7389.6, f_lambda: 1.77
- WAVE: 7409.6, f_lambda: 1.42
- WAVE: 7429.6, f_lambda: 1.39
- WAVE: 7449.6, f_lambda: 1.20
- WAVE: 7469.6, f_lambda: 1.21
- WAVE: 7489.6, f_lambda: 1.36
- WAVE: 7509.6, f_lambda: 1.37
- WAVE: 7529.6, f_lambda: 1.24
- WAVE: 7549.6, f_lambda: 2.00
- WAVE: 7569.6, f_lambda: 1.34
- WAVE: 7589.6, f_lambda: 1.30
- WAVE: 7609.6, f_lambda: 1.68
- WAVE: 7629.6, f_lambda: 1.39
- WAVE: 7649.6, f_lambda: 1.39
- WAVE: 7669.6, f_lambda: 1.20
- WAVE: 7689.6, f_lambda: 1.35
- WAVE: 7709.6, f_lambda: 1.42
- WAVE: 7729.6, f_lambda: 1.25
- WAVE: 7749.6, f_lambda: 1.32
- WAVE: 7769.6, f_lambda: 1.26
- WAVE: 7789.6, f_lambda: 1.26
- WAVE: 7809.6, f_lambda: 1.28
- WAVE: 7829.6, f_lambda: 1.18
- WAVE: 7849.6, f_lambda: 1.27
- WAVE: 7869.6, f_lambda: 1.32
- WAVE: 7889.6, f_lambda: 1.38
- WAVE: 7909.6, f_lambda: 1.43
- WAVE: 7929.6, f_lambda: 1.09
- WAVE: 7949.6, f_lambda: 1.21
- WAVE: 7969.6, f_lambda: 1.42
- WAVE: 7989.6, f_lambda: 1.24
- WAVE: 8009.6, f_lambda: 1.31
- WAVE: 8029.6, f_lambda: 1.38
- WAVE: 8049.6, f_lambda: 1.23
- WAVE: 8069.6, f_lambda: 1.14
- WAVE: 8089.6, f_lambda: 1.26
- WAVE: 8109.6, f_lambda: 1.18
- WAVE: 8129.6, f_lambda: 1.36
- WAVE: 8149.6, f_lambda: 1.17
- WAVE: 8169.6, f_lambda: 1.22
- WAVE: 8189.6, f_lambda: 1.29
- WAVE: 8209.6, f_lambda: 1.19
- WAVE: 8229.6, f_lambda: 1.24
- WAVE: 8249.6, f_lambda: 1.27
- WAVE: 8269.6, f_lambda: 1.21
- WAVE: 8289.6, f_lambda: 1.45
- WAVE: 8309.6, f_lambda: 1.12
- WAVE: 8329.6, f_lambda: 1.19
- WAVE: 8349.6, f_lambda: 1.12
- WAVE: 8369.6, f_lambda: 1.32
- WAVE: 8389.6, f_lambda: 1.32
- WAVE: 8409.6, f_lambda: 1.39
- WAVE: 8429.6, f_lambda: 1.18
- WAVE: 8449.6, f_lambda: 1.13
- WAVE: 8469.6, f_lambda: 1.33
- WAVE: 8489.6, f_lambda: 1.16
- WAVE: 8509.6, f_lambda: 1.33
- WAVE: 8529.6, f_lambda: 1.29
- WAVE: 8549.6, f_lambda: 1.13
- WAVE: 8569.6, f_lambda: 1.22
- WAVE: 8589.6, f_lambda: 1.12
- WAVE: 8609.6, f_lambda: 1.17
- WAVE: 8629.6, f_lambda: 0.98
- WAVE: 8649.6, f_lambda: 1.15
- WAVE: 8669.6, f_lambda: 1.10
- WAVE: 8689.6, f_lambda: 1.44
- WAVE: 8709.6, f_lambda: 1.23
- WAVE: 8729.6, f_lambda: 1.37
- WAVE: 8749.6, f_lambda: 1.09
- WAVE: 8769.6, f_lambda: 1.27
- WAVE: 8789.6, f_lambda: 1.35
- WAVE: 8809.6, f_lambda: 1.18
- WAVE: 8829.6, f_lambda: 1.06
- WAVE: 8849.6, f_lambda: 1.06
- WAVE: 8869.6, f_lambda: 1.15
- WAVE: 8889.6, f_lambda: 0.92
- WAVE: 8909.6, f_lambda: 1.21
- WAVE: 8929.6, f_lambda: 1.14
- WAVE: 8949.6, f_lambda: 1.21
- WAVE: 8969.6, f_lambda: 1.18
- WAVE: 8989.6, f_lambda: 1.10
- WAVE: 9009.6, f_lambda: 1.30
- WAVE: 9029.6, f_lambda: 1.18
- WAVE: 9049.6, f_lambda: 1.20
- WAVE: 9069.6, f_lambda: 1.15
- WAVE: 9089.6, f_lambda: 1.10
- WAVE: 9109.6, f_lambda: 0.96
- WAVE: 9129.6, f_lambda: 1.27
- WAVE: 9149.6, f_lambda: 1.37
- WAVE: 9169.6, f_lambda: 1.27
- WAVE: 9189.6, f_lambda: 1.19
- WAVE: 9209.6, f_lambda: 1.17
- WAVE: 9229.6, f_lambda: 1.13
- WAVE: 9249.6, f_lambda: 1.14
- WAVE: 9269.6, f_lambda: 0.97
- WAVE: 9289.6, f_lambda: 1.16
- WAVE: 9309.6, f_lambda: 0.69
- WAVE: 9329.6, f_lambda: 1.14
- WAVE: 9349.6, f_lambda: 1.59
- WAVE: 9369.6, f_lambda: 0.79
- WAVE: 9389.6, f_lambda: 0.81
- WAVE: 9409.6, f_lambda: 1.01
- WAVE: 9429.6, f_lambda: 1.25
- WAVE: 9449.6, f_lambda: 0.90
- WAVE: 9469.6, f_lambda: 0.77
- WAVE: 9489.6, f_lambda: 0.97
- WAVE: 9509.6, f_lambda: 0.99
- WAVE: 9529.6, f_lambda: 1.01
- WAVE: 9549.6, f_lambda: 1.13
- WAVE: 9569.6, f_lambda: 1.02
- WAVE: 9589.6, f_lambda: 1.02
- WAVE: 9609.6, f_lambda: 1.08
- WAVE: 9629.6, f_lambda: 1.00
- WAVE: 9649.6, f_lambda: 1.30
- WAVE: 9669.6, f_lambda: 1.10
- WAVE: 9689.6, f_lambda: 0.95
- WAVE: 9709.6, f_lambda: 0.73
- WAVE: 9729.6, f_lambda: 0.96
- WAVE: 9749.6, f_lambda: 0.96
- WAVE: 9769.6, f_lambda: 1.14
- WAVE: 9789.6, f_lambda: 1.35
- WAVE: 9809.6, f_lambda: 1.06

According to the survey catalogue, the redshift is 0.12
